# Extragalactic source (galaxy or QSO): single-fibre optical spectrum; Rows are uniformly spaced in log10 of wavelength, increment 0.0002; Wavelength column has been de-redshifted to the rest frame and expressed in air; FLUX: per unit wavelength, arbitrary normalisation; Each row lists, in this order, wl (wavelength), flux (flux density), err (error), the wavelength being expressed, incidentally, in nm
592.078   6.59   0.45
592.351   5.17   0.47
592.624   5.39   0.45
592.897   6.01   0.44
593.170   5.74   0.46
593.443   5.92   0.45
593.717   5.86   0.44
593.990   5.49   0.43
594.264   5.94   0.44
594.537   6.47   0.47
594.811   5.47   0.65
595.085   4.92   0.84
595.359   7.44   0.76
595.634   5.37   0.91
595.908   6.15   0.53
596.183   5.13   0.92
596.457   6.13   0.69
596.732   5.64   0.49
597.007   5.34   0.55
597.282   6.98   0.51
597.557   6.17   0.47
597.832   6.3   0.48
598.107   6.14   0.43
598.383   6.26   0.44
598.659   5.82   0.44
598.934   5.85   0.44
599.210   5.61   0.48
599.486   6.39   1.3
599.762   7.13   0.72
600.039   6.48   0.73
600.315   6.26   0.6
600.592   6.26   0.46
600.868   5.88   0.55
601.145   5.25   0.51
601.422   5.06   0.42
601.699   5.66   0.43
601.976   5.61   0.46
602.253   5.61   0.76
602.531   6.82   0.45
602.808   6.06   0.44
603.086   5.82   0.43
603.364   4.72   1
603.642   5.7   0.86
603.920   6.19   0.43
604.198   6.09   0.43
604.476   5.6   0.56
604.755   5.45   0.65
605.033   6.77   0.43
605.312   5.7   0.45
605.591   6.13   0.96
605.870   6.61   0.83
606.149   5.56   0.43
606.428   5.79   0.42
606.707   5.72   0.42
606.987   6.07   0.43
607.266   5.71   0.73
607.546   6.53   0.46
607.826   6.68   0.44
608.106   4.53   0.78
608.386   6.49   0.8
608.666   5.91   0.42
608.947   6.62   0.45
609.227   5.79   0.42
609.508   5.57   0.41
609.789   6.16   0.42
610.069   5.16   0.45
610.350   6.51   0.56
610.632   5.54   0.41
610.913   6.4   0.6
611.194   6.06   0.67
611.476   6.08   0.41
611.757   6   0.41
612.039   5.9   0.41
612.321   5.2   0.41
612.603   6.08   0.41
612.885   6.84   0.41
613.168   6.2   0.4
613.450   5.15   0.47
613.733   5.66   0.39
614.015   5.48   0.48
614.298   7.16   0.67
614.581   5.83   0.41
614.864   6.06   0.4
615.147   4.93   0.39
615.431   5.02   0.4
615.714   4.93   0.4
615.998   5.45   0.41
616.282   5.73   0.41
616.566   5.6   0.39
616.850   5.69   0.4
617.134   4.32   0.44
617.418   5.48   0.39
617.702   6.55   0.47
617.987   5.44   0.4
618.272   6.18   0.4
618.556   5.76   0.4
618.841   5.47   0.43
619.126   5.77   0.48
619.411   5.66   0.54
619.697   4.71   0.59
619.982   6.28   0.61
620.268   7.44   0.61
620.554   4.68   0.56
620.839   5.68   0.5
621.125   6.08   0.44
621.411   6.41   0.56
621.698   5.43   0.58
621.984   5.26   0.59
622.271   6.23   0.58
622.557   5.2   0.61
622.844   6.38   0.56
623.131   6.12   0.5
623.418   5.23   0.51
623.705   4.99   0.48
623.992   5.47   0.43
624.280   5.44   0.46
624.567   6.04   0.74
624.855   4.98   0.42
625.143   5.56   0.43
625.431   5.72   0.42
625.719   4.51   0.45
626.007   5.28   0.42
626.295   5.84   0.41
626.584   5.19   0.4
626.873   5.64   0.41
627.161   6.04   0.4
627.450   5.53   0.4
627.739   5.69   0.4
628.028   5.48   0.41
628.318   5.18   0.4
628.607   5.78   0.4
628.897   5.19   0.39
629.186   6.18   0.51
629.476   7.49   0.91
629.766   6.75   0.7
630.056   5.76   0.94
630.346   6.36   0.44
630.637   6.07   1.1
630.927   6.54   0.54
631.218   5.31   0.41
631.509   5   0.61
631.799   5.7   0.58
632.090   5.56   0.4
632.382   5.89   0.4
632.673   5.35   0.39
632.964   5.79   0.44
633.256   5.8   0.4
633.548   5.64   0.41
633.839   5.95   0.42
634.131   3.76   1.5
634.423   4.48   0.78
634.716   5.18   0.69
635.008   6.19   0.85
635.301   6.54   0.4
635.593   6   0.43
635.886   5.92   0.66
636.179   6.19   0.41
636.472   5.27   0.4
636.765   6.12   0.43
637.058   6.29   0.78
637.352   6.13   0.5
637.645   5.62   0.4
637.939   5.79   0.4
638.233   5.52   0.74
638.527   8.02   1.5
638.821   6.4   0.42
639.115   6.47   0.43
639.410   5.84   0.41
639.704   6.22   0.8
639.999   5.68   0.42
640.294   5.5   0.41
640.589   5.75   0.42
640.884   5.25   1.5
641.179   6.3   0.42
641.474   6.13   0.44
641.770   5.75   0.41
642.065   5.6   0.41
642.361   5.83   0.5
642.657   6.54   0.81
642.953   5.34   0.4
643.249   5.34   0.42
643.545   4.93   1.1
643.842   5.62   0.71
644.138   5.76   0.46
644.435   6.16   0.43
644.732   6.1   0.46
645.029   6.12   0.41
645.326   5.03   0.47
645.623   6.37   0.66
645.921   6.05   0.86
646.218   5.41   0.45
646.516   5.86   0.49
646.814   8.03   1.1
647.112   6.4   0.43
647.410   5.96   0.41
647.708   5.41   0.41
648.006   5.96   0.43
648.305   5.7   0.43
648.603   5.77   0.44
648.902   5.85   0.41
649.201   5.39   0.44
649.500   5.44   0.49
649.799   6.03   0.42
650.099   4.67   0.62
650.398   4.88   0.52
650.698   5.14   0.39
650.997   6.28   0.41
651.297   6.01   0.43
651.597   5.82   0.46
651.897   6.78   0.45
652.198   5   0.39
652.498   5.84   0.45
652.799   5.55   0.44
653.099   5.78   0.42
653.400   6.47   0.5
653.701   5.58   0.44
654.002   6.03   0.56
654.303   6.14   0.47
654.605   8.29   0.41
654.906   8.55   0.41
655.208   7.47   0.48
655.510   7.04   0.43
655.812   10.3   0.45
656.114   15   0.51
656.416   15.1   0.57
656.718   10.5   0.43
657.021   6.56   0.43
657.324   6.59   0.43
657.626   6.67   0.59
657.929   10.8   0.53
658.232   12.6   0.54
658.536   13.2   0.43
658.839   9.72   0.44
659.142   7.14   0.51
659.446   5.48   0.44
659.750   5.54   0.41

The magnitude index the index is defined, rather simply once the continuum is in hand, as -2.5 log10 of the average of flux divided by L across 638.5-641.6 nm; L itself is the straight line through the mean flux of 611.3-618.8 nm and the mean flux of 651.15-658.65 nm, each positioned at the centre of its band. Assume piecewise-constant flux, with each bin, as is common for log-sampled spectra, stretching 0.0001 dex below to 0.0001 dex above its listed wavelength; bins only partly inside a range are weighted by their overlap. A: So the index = 0.19 mag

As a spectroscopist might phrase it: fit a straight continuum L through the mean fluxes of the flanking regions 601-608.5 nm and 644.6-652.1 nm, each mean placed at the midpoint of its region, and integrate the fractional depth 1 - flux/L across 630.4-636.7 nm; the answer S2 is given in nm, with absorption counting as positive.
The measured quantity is 0.22 nm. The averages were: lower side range 5.85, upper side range 5.85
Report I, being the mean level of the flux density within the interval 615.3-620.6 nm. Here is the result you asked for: 5.61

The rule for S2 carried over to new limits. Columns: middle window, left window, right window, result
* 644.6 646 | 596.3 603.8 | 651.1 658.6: 0.324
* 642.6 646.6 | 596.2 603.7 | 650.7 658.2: 0.893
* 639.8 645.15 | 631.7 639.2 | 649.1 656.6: 0.460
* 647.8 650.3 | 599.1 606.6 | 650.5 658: 0.605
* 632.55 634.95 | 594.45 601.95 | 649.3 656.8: 0.520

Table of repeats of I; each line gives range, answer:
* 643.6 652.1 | 5.84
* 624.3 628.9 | 5.49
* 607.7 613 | 5.97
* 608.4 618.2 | 5.79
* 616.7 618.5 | 5.62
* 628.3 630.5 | 6.14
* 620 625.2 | 5.72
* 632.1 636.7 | 5.6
